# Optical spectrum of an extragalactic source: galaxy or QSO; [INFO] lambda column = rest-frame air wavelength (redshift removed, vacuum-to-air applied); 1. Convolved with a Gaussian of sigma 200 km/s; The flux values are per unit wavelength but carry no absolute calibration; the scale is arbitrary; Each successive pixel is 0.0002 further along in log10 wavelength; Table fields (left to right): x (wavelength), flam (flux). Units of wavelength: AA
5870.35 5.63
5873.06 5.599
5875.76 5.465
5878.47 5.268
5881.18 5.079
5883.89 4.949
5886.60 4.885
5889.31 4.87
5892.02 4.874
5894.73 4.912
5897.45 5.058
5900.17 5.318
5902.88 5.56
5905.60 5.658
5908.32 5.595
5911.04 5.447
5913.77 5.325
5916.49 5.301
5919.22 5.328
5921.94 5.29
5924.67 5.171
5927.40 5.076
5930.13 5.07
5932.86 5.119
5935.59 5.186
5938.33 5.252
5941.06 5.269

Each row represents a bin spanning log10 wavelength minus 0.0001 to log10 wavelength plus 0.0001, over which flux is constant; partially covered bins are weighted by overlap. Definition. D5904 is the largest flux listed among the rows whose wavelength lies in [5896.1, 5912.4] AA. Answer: 5.658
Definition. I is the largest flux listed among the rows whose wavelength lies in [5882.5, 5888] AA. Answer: 4.949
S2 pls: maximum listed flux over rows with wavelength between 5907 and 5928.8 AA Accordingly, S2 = 5.595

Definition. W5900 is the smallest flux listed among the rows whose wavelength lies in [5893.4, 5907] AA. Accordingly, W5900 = 4.912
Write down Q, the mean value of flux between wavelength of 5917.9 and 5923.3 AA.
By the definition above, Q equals 5.32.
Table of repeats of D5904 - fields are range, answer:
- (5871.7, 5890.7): 5.599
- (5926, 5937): 5.186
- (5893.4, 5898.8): 5.058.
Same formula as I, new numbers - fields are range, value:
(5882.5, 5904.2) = 5.56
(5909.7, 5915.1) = 5.447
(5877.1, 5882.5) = 5.268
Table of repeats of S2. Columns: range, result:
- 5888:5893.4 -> 4.874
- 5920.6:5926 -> 5.29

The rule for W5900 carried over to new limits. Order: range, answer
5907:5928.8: 5.076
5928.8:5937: 5.07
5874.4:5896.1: 4.87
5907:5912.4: 5.447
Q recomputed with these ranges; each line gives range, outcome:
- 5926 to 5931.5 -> 5.07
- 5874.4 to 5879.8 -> 5.37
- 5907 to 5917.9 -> 5.41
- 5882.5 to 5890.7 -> 4.9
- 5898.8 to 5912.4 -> 5.52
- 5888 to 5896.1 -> 4.89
